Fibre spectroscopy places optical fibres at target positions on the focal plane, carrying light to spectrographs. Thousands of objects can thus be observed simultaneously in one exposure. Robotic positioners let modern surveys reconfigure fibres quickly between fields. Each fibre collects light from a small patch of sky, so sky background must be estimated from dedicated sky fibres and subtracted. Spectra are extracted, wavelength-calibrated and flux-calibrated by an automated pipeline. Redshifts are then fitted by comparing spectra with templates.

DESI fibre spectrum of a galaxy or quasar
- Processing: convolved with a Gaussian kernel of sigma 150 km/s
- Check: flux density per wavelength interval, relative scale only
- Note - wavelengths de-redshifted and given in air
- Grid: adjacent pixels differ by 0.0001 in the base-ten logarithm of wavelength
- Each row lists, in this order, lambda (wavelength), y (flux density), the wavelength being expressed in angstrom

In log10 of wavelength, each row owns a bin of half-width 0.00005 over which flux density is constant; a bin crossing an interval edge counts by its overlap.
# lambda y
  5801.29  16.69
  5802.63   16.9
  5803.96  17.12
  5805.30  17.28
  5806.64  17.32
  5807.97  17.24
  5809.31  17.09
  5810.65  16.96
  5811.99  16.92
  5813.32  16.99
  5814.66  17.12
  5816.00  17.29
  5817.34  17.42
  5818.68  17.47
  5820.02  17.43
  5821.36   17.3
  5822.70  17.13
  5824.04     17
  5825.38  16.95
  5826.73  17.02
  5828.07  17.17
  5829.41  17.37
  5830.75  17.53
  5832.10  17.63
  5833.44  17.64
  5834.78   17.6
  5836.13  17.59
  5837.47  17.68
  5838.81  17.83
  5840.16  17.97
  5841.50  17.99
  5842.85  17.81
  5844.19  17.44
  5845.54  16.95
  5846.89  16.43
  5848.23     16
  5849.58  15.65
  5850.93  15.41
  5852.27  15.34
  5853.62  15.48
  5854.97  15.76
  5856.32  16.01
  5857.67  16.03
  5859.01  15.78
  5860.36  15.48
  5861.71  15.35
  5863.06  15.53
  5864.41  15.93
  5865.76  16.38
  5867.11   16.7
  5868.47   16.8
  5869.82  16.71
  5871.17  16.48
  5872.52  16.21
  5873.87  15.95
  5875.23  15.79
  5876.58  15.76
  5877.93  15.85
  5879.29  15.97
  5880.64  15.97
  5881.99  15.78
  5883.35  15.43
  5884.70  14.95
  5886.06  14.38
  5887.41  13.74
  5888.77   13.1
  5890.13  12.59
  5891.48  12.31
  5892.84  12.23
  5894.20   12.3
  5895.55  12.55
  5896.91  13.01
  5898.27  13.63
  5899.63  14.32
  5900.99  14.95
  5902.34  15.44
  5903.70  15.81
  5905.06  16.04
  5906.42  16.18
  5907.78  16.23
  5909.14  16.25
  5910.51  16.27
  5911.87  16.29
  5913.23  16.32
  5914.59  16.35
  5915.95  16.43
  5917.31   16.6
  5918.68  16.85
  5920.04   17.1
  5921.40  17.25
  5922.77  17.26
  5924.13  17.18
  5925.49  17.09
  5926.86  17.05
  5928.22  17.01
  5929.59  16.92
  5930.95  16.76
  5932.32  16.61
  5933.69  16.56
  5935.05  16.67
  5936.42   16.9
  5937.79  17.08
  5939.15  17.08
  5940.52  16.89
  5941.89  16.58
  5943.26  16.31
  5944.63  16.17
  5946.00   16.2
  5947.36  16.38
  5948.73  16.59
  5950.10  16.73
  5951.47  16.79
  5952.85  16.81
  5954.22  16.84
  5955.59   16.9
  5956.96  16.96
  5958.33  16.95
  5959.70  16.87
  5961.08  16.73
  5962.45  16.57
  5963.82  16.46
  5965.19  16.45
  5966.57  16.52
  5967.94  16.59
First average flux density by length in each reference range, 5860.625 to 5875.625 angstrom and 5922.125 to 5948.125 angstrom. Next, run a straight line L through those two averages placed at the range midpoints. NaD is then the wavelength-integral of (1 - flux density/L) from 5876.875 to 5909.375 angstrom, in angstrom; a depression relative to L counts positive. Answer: 3.67 angstrom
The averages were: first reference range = 16.1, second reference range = 16.8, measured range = 14.5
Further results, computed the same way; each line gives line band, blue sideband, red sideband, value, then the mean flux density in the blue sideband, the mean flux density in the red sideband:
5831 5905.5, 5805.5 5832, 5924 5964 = 5.96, 17.2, 16.8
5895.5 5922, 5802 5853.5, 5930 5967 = 1.67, 17.1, 16.7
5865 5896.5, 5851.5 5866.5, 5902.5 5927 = 2.17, 15.7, 16.5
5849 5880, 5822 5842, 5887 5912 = 0.04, 17.5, 14.3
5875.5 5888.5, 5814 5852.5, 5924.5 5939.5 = 1.35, 17.2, 16.9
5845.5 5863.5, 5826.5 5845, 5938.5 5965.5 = 1.74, 17.6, 16.7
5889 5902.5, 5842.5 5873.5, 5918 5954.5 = 2.64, 16.1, 16.8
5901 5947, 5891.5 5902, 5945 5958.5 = -5.00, 13.3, 16.7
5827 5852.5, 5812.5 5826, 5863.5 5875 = -0.41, 17.2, 16.3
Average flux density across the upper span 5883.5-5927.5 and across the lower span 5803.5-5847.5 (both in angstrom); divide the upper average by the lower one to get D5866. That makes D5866 0.9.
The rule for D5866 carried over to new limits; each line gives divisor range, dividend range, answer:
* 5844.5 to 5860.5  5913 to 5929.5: 1.06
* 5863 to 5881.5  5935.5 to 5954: 1.03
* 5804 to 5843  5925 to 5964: 0.96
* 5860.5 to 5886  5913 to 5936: 1.06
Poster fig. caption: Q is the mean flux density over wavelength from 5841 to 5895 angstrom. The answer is 15.5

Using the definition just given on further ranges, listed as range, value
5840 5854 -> 16.6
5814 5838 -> 17.3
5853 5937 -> 15.7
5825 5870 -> 16.7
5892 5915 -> 14.9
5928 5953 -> 16.7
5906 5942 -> 16.7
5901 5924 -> 16.4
